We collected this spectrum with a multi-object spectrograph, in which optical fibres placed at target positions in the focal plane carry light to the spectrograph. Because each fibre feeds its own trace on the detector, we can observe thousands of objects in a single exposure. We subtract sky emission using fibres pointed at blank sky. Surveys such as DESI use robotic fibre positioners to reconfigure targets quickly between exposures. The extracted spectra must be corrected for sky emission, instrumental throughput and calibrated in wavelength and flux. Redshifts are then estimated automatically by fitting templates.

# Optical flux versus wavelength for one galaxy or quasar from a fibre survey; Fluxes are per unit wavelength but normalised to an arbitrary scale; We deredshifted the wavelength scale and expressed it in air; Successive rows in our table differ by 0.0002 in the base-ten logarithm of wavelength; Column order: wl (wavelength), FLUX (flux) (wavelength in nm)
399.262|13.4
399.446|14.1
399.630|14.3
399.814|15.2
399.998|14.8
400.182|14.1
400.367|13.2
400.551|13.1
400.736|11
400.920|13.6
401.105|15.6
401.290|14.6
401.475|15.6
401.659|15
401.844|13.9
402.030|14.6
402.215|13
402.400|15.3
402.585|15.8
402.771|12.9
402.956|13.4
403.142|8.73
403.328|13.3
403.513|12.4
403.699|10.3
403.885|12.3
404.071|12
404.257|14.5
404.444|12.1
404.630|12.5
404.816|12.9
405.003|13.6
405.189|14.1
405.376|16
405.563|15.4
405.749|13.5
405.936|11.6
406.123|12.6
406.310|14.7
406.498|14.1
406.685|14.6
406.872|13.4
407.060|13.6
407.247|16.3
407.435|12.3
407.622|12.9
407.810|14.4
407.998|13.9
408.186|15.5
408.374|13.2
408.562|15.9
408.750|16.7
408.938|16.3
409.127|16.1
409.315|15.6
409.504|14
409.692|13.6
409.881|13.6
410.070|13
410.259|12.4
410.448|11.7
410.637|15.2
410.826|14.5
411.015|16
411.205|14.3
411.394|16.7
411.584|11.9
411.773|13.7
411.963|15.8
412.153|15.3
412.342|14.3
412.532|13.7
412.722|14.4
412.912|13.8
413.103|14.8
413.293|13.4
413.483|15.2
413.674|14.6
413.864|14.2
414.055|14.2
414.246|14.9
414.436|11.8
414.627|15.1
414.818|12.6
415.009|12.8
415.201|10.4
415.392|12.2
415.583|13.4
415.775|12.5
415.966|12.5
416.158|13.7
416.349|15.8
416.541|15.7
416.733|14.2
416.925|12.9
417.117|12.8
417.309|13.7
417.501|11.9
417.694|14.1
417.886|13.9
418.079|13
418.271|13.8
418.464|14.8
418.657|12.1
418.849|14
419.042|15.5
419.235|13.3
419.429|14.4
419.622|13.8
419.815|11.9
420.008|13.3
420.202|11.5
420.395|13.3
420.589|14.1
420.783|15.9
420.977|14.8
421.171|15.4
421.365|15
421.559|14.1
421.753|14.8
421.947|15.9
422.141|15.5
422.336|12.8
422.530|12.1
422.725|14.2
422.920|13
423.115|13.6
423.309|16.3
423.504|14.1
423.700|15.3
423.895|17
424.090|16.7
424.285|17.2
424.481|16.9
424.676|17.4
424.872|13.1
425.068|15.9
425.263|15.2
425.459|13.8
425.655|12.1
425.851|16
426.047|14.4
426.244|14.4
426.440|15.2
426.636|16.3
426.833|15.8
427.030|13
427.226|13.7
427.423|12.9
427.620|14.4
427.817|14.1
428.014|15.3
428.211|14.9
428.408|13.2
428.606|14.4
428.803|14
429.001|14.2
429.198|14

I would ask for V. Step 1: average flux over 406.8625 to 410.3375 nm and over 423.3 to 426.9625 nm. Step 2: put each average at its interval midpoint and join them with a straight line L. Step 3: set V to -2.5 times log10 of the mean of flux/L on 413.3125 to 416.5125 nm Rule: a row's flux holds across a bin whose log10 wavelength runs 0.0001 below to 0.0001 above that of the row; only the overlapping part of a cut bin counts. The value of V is 0.09 mag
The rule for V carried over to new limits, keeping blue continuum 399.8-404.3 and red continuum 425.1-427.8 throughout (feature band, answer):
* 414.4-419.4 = 0.05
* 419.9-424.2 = -0.02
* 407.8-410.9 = -0.05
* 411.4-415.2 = -0.01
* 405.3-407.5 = -0.03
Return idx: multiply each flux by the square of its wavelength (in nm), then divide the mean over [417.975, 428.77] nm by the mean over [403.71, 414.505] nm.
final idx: 1.10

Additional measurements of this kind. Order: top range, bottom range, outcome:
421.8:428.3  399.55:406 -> 1.22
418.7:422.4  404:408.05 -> 1.11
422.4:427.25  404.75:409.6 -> 1.13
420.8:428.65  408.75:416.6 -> 1.11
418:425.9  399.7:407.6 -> 1.16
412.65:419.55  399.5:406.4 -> 1.08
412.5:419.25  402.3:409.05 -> 1.05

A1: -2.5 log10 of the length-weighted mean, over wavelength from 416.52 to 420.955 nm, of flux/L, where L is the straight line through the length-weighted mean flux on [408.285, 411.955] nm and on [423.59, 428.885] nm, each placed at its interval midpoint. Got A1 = 0.08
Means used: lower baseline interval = 14.5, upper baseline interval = 14.9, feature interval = 13.6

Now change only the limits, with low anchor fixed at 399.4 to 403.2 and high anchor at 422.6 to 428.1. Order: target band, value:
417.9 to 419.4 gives 0.062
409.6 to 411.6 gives 0.026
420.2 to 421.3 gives 0.022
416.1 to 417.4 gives 0.031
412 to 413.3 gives 0.001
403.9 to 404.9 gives 0.105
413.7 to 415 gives 0.052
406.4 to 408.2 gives 0.011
